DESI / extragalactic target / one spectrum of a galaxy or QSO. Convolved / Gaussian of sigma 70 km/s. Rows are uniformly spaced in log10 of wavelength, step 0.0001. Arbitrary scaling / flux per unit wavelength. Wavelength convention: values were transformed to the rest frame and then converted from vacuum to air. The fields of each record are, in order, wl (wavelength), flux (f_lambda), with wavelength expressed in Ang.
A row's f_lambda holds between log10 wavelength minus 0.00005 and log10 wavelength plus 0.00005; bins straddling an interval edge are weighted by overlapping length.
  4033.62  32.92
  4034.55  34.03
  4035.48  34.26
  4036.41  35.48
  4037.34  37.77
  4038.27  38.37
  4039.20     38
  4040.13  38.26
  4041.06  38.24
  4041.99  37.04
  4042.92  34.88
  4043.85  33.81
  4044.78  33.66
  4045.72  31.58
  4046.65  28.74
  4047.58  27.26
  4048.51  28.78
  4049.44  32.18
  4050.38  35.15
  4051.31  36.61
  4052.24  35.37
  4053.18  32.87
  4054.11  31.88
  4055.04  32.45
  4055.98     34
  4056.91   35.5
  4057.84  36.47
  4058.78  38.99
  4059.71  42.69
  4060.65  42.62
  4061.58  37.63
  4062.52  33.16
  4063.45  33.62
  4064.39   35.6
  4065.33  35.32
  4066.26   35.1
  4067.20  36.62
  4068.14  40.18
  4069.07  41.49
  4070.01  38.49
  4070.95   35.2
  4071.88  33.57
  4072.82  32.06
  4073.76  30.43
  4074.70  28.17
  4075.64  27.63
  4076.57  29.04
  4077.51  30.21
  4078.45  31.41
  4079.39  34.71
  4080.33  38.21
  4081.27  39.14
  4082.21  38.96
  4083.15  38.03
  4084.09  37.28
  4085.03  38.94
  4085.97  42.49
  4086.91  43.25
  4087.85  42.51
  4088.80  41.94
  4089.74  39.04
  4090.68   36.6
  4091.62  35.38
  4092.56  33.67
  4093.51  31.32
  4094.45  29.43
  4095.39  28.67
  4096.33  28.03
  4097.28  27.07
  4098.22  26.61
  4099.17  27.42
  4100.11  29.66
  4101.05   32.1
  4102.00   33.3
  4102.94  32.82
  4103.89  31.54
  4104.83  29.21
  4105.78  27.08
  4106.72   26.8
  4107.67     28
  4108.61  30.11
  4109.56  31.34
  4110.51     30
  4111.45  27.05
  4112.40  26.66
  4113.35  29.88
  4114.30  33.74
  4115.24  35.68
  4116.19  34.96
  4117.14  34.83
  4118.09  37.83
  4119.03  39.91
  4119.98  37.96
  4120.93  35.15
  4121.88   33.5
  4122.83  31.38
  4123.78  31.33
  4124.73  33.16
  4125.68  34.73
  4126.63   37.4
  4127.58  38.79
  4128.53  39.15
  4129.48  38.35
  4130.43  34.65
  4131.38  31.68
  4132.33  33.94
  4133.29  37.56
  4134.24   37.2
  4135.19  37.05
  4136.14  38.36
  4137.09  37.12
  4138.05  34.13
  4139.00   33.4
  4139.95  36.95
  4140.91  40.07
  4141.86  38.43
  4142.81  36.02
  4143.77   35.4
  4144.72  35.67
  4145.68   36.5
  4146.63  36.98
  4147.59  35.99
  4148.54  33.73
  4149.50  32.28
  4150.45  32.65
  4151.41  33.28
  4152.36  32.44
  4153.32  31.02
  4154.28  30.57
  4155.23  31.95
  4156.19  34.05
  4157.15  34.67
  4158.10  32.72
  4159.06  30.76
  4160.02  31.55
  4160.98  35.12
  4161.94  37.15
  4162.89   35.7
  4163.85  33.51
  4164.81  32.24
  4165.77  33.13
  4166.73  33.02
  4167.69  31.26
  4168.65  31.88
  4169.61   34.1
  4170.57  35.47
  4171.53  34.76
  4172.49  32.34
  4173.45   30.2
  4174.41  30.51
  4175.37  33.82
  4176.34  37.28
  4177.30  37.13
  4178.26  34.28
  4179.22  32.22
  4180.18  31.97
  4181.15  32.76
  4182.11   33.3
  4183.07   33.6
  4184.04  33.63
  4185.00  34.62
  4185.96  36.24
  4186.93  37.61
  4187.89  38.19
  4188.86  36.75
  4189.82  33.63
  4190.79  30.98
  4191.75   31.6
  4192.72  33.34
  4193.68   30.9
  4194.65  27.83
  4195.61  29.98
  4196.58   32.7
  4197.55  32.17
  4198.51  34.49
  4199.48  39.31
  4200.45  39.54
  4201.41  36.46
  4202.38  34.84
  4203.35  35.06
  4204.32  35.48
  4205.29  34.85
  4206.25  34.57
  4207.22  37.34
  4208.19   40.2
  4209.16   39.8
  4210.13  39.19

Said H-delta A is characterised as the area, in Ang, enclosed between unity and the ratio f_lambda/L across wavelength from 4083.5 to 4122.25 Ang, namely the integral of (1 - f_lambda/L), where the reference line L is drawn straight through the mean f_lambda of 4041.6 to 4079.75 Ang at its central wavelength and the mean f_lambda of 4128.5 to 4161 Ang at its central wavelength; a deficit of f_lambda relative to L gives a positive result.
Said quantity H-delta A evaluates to 1.5 Ang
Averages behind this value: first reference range 34.2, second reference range 34.8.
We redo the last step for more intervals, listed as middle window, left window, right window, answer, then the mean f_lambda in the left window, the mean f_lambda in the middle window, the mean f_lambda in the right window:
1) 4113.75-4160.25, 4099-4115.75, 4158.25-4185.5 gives -5.0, 30.2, 35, 33.5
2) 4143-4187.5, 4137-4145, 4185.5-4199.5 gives 1.6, 36.3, 33.7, 33.5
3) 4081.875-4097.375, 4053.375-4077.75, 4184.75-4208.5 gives -0.6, 35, 36.2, 34.7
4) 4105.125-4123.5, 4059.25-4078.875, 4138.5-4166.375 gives 1.2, 34.8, 32.2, 34.3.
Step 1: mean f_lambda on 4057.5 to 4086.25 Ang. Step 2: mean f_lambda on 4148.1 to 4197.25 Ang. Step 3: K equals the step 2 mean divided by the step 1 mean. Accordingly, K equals 0.9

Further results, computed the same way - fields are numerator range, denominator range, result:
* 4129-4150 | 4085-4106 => 1.08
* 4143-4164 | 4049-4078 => 0.97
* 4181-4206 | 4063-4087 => 0.97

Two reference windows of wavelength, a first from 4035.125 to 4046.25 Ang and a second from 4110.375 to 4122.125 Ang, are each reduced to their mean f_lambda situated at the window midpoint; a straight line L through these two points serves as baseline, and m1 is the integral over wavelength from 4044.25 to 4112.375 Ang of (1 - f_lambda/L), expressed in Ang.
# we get 2.3 Ang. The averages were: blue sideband 35.9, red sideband 33.7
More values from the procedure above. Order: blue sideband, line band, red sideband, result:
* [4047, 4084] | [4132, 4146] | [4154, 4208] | -1.0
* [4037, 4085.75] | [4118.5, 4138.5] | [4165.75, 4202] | -0.9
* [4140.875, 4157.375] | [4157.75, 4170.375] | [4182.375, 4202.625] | 0.4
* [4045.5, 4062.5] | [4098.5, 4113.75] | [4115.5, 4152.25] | 2.5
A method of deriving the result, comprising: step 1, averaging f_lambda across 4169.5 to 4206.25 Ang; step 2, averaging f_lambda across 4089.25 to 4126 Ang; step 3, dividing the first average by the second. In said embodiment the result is 1.1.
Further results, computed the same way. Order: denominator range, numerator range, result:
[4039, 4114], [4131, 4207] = 1.01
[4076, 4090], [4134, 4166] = 0.92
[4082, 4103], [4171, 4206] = 0.99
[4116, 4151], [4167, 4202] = 0.94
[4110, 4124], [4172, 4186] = 1.00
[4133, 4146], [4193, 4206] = 0.93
